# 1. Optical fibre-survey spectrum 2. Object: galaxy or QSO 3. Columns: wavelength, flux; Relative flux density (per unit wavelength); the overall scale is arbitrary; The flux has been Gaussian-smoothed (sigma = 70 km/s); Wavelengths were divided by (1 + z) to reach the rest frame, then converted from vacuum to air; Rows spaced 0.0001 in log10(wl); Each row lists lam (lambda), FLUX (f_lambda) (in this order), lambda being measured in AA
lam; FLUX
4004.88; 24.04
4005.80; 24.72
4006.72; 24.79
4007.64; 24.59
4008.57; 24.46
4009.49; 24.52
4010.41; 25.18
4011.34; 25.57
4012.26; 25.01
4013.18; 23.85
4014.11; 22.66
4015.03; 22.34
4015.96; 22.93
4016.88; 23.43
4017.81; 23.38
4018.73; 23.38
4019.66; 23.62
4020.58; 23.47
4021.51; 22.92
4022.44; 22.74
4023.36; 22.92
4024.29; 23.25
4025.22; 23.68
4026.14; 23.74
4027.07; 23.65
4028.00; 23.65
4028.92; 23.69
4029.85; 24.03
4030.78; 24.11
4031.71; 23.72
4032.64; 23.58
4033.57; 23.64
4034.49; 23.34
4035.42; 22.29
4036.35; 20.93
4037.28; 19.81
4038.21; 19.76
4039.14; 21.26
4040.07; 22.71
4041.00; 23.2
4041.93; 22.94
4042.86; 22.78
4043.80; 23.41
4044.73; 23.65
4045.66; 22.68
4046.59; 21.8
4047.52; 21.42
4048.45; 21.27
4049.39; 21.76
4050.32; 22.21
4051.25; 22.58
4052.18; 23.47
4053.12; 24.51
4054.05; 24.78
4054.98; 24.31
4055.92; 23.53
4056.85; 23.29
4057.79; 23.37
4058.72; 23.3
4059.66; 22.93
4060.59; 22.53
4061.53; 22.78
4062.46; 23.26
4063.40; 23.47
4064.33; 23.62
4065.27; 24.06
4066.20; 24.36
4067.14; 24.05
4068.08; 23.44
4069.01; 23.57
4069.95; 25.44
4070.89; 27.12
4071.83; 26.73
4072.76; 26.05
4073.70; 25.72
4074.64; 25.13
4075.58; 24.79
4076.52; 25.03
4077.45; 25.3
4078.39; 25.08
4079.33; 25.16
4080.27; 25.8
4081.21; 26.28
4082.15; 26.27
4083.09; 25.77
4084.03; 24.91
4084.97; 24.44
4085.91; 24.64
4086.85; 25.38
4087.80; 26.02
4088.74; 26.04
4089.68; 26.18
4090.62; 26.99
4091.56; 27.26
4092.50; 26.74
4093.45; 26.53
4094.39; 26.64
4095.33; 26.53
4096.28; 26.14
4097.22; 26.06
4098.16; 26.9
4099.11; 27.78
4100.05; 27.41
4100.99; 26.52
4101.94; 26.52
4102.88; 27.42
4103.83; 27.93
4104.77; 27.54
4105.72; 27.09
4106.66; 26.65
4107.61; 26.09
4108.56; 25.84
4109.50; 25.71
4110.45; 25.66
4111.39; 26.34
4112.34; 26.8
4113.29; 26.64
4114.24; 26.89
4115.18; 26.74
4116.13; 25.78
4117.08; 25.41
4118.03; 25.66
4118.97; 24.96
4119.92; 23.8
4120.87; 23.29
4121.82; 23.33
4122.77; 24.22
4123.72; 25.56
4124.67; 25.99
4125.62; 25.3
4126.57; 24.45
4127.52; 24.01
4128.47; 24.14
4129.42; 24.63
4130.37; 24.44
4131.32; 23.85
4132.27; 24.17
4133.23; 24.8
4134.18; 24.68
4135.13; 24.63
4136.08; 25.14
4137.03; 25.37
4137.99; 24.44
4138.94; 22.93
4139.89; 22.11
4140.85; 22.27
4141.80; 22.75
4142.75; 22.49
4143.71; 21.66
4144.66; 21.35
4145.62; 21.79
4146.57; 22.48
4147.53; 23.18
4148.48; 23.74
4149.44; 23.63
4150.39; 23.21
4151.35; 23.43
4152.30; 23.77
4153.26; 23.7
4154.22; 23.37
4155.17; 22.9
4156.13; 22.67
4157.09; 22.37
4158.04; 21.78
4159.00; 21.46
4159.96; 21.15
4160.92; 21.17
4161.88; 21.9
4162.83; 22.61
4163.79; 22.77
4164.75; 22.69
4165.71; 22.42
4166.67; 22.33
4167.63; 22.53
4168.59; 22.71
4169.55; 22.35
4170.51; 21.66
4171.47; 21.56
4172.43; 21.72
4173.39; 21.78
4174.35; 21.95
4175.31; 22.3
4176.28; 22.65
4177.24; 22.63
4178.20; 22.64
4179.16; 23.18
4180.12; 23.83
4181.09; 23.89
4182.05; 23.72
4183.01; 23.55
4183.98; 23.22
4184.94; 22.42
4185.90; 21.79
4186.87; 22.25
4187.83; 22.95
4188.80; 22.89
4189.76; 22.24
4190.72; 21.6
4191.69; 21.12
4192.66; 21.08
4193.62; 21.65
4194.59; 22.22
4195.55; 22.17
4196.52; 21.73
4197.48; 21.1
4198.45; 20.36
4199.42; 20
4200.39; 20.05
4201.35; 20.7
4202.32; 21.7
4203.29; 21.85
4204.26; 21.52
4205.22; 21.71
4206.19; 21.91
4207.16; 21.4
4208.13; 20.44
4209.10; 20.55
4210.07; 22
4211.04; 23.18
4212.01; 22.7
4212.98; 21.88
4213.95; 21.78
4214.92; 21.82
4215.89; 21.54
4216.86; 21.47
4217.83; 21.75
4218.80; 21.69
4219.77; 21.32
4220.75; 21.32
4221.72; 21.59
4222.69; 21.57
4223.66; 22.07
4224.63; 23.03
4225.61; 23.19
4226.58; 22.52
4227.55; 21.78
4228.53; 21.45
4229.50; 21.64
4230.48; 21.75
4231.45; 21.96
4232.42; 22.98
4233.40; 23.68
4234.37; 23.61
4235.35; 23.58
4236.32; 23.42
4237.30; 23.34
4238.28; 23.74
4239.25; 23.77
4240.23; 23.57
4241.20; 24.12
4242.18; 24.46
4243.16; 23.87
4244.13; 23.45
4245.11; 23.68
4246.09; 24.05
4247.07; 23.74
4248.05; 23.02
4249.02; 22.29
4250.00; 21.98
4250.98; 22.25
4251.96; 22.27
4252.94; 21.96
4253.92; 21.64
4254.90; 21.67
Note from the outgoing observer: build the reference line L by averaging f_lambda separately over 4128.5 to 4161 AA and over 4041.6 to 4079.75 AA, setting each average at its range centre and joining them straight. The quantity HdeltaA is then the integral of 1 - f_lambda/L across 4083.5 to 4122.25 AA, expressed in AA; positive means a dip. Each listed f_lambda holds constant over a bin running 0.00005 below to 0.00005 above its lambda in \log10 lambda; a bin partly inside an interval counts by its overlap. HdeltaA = -4.3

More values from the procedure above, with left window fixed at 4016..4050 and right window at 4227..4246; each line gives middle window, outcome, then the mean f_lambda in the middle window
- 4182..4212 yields 1.7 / 21.8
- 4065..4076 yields -1.0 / 25.1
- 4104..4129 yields -2.8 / 25.6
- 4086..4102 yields -2.5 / 26.5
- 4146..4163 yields 0.2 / 22.7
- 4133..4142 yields -0.4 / 23.9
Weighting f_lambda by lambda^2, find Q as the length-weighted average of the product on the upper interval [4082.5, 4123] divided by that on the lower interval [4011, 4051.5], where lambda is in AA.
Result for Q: 1.18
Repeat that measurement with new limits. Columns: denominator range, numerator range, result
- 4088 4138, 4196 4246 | 0.91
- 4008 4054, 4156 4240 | 1.04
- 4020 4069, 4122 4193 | 1.05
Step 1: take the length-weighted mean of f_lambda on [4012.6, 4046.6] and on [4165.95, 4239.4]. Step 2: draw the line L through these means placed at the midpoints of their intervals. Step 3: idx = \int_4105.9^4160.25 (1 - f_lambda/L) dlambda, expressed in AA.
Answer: -4.1 AA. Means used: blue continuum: 23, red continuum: 22.1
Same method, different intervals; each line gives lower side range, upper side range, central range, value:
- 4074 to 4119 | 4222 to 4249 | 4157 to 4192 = 2.92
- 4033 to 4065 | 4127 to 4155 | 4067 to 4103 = -4.45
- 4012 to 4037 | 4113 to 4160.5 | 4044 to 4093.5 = -1.98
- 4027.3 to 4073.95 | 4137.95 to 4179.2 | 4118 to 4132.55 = -1.10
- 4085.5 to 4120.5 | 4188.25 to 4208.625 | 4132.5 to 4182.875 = 1.46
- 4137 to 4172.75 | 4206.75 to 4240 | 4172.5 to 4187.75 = -0.22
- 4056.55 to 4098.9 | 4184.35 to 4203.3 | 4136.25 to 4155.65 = 0.00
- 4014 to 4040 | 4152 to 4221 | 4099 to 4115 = -3.02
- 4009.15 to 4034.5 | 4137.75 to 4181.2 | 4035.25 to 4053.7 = 0.96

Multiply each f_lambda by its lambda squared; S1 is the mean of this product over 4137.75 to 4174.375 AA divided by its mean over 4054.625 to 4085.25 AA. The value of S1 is 1.0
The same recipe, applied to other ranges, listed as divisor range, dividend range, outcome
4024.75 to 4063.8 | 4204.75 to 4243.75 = 1.07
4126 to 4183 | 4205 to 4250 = 1.01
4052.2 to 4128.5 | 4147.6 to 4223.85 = 0.91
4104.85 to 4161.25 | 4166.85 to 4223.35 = 0.94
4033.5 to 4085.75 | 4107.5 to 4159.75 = 1.05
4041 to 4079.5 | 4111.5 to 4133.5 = 1.08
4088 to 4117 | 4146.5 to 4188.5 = 0.88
